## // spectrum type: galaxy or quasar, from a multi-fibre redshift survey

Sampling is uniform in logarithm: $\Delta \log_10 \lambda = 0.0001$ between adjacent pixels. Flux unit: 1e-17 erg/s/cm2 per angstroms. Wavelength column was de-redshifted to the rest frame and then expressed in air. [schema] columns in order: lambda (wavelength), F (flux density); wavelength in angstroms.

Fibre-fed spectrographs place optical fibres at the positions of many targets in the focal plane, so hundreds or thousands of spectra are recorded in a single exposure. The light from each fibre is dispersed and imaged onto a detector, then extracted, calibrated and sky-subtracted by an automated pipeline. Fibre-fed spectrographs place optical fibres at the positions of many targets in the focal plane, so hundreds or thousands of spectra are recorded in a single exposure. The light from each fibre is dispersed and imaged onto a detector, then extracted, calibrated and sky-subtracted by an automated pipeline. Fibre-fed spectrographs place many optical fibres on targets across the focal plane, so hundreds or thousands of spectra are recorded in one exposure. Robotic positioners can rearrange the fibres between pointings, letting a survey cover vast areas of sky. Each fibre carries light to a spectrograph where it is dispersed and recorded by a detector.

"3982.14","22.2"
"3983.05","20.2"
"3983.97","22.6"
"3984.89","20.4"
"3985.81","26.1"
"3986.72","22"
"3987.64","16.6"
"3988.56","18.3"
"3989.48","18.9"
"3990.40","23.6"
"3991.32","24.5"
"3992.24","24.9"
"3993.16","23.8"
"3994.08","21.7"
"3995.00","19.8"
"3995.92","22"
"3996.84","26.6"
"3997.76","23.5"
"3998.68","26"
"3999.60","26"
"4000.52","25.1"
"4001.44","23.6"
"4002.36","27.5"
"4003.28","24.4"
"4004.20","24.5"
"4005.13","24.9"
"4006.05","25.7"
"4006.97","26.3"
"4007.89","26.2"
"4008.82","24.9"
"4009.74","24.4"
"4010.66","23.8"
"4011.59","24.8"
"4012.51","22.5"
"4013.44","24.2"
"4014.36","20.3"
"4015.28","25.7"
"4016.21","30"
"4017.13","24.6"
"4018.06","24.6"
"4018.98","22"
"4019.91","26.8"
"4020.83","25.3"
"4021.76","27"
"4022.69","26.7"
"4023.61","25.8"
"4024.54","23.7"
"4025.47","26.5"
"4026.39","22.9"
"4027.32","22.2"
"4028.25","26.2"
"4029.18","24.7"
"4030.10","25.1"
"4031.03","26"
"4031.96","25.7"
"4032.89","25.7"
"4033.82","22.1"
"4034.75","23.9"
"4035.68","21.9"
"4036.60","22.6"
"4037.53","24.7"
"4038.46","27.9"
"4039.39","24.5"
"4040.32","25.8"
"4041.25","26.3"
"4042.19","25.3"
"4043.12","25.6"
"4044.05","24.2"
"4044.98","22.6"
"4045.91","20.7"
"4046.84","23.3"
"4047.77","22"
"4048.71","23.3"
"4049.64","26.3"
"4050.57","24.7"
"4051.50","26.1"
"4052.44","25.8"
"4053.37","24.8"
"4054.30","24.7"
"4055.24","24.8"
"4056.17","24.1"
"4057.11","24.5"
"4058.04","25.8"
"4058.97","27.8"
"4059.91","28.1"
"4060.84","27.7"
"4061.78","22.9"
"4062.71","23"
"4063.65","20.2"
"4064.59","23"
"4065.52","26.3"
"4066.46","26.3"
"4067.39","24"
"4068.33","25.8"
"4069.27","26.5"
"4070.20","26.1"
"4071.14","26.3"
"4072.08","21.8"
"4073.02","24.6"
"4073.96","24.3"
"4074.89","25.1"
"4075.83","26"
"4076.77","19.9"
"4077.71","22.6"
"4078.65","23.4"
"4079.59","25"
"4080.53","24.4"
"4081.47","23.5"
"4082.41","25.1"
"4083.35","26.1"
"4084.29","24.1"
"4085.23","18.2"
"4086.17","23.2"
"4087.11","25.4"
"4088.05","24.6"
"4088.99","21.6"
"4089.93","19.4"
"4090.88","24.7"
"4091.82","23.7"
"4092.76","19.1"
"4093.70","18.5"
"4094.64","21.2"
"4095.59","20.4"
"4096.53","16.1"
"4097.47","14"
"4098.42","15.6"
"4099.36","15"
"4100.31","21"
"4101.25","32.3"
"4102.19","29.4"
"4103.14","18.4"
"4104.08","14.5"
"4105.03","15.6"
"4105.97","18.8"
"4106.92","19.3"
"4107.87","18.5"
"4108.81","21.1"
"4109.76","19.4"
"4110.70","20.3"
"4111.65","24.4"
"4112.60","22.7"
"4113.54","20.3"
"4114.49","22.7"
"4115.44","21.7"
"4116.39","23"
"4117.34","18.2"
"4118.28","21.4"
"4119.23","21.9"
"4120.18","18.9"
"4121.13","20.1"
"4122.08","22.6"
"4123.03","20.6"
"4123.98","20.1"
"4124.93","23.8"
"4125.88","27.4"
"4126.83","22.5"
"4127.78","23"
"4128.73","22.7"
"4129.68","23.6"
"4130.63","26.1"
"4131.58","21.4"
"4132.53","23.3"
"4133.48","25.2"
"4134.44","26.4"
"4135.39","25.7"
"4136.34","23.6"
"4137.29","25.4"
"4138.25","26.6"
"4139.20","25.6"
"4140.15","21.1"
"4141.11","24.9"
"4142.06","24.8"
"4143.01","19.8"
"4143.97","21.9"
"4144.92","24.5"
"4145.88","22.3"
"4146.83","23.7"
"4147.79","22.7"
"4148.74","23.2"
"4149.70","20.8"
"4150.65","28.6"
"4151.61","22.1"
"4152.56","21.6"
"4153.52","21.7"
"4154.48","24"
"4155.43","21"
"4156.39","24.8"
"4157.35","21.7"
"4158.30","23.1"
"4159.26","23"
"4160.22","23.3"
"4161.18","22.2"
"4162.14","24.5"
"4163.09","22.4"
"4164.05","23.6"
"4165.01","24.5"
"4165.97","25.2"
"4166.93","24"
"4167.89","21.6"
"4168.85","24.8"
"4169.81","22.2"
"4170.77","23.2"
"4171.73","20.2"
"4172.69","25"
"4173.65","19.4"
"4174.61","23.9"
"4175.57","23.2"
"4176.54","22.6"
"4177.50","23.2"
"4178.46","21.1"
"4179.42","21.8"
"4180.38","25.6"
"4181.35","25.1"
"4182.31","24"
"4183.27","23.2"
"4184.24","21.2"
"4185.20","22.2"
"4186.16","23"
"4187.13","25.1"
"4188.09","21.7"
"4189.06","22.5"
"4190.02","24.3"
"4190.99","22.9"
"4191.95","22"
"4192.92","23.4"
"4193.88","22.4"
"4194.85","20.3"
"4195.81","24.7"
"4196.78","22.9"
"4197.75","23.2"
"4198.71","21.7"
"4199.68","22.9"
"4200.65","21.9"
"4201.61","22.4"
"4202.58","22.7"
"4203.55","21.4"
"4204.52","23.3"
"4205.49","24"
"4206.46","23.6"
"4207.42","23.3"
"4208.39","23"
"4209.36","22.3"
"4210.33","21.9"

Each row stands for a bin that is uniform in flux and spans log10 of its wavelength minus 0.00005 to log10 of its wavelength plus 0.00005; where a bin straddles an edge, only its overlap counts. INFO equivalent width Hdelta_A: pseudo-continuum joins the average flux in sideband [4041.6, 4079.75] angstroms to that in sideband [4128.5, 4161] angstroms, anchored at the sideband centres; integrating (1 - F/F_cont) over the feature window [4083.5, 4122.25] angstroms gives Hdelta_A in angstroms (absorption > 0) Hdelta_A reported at 5.2 angstroms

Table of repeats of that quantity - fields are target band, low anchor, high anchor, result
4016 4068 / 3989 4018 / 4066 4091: -1.3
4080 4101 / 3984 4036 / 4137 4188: 2.1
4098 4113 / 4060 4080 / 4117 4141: 2.1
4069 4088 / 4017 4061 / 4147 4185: 0.2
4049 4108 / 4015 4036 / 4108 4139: 1.8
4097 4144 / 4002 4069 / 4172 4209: 3.5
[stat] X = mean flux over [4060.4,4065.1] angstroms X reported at 23.4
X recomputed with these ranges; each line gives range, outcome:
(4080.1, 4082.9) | 24.3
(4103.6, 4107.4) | 17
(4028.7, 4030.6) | 25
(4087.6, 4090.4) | 21.9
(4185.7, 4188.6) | 23.2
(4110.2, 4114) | 21.9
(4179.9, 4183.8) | 24.4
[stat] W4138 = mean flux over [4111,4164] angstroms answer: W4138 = 23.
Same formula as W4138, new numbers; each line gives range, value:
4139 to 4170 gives 23.2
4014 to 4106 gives 23.7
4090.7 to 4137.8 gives 21.5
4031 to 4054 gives 24.4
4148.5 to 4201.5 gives 23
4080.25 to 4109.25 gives 21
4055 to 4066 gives 24.9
